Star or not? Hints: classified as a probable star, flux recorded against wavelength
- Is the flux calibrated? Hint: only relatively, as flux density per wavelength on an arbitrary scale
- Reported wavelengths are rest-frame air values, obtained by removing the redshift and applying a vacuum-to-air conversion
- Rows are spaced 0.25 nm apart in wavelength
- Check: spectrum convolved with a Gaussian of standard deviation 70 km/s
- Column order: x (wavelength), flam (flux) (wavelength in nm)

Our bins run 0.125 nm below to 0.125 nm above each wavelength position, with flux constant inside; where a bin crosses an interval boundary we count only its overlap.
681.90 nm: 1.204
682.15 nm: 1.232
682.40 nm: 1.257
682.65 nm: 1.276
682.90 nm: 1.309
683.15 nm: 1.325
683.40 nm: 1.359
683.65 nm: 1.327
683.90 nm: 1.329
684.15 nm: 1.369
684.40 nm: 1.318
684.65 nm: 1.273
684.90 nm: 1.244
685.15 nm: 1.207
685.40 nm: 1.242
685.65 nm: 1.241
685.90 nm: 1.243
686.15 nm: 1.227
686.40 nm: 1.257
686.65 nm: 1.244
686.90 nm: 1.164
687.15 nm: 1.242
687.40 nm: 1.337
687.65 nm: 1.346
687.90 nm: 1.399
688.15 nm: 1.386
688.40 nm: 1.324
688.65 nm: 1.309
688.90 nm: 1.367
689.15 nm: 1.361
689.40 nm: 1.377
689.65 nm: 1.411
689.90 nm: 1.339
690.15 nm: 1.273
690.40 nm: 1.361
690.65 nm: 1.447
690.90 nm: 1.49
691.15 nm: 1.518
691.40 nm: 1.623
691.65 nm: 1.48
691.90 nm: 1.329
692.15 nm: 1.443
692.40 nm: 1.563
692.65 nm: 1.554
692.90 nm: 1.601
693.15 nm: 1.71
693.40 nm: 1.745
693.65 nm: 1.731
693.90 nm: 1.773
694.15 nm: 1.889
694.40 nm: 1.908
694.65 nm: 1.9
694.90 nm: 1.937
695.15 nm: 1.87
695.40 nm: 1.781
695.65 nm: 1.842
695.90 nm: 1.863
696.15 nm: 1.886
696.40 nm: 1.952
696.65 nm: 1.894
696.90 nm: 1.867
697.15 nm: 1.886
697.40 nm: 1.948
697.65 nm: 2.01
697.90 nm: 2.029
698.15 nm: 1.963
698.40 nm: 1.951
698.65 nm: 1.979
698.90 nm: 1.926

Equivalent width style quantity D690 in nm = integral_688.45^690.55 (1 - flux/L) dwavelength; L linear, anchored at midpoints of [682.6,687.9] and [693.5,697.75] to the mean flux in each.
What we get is 0.241 nm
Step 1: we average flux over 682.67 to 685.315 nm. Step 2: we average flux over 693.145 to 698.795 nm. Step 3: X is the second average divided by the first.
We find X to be 1.45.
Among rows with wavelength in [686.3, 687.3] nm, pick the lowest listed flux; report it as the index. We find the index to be 1.164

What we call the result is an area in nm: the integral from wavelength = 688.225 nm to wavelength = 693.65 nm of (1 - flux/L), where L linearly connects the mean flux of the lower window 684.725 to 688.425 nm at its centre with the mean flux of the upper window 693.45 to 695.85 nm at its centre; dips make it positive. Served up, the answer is 0.406 nm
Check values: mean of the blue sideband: 1.27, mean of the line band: 1.46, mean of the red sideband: 1.85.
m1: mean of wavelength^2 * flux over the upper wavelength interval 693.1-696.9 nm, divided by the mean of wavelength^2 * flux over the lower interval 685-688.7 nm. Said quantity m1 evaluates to 1.5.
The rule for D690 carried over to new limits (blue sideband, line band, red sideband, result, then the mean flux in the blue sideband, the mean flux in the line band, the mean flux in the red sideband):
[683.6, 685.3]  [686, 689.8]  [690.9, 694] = 0.27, 1.29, 1.32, 1.58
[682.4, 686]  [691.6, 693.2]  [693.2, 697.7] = 0.18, 1.29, 1.52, 1.87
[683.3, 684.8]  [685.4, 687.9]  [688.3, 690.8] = 0.15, 1.33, 1.26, 1.36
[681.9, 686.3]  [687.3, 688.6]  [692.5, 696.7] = 0.10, 1.28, 1.36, 1.81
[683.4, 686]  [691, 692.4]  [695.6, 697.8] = 0.14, 1.28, 1.49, 1.91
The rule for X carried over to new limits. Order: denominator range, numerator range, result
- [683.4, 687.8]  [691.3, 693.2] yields 1.20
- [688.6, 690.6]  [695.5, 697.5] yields 1.40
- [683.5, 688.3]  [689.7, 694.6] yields 1.22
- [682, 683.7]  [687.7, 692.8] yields 1.09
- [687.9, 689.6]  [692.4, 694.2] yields 1.25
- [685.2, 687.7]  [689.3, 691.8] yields 1.15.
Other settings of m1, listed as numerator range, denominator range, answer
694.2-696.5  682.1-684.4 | 1.49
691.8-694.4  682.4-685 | 1.29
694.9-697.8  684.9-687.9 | 1.55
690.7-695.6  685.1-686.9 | 1.39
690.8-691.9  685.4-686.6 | 1.23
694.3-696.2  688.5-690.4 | 1.41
